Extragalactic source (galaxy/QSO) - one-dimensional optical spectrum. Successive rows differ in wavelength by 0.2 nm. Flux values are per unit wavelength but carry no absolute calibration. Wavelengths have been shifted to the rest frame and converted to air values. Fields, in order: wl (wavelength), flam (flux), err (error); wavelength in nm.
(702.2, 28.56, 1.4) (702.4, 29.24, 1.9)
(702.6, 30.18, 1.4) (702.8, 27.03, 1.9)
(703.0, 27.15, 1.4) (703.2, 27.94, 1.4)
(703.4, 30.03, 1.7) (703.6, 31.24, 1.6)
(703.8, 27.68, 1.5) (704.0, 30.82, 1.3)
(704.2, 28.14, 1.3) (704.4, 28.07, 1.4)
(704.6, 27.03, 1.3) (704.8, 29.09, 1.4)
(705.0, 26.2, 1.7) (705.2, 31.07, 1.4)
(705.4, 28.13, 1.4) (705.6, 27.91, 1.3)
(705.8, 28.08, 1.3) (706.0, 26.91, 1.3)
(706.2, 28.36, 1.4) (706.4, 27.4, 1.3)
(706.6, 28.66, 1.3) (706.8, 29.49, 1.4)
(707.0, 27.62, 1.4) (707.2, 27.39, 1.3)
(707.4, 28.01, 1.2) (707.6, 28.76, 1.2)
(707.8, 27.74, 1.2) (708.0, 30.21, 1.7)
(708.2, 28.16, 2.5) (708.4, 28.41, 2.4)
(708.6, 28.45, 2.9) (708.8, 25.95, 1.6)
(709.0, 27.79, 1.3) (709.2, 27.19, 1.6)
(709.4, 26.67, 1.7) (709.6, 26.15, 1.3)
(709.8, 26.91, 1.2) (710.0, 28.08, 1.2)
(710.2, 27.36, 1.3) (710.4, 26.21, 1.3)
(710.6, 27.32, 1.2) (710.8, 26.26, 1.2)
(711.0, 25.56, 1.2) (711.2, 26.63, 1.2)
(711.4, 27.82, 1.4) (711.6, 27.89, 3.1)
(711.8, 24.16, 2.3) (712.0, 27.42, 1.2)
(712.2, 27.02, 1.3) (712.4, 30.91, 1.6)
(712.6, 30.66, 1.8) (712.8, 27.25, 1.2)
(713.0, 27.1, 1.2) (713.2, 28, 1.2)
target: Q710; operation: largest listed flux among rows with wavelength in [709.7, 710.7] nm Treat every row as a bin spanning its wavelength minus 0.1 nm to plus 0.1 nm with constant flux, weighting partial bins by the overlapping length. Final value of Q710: 28.08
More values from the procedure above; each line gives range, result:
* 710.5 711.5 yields 27.82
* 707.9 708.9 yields 30.21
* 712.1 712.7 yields 30.91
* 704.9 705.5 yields 31.07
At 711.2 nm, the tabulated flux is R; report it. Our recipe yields 26.63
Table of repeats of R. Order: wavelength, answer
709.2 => 27.19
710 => 28.08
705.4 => 28.13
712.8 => 27.25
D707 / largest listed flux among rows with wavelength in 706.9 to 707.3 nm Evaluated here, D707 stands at 27.62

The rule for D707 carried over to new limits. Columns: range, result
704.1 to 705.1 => 29.09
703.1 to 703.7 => 31.24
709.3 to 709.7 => 26.67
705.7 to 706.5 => 28.36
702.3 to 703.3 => 30.18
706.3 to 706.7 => 28.66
